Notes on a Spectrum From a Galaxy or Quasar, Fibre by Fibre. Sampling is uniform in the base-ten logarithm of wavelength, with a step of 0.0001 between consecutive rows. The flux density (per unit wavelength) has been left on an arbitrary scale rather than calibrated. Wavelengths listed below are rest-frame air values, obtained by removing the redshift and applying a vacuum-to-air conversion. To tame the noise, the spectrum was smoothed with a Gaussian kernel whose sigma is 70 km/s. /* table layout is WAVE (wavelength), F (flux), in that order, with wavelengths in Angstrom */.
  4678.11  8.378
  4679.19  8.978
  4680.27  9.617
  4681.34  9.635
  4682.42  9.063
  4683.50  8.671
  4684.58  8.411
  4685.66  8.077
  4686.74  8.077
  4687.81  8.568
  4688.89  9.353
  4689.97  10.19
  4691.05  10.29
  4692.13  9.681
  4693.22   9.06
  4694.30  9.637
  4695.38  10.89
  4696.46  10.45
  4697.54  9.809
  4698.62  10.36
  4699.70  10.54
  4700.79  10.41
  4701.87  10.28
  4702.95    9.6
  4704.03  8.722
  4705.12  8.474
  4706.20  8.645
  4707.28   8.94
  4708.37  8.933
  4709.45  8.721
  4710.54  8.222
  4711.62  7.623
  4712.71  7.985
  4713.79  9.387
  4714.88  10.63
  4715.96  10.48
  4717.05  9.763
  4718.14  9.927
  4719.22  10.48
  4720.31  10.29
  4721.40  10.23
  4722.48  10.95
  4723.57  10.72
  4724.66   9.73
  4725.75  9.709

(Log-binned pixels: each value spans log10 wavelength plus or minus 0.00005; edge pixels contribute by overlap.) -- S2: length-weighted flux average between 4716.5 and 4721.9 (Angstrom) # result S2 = 10.1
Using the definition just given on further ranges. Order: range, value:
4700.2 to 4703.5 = 10.1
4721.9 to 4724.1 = 10.8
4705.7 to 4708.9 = 8.84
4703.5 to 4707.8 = 8.7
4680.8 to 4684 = 9.14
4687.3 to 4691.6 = 9.61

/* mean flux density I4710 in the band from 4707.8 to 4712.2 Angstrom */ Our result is 8.36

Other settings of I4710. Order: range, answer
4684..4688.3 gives 8.29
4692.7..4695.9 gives 9.87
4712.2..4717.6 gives 9.66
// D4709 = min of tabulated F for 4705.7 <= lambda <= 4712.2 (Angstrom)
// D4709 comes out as 7.623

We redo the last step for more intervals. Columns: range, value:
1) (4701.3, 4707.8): 8.474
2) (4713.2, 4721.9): 9.387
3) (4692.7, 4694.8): 9.06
